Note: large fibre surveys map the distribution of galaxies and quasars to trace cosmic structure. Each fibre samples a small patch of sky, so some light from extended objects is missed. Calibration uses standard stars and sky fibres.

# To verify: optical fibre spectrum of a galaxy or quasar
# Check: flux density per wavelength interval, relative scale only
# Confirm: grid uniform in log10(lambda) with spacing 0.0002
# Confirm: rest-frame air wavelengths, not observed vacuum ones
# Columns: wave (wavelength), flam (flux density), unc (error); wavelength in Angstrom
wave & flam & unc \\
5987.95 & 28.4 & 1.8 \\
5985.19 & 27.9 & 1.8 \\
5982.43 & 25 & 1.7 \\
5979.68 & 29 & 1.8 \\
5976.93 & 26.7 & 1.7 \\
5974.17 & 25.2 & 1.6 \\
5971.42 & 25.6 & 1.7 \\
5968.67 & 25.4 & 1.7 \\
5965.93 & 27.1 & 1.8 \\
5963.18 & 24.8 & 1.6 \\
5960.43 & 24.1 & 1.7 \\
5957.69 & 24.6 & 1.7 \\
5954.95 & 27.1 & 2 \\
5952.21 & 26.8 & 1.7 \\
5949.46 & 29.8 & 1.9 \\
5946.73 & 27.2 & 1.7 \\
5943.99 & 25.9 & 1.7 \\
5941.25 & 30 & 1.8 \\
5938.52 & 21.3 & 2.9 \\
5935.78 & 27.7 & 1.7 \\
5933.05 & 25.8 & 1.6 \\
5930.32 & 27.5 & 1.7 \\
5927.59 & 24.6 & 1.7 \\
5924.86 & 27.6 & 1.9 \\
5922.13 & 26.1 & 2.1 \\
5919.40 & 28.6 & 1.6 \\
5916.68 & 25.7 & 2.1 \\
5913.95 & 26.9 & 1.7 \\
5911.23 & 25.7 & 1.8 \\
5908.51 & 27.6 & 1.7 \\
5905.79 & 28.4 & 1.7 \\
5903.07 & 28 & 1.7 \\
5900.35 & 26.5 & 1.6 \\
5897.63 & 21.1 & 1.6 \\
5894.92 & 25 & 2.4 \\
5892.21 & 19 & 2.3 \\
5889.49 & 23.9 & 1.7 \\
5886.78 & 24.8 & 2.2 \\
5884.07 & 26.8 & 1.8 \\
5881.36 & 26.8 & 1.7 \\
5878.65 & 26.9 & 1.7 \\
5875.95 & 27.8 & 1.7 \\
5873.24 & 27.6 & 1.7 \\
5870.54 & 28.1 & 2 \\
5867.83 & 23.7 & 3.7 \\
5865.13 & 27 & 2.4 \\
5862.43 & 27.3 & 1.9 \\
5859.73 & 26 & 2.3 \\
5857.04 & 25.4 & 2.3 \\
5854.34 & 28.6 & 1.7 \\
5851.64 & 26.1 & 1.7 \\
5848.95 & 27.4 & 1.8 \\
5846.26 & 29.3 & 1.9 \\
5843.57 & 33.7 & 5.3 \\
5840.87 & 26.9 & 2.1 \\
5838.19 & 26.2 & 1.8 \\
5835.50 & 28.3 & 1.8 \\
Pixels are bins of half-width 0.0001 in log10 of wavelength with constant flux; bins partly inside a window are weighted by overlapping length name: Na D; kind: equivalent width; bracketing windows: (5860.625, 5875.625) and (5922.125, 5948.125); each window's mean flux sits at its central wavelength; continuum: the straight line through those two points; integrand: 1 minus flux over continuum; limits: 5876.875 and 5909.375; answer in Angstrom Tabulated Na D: 1.5 Angstrom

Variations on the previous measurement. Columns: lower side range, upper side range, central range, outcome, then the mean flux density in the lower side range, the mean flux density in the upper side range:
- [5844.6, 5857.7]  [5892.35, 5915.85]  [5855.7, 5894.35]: 1.5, 27.6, 25.8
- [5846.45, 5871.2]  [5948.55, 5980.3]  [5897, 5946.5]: -0.1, 26.7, 26.2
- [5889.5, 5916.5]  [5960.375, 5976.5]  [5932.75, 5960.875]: -1.1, 25.3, 25.5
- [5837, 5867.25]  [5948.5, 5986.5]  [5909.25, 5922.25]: 0.1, 27.5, 26.3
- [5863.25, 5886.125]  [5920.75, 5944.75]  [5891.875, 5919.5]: 0.7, 26.8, 26.3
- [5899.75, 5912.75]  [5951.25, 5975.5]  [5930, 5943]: 0.0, 27.3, 25.6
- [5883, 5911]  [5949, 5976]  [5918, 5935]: -0.8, 25.1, 25.9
